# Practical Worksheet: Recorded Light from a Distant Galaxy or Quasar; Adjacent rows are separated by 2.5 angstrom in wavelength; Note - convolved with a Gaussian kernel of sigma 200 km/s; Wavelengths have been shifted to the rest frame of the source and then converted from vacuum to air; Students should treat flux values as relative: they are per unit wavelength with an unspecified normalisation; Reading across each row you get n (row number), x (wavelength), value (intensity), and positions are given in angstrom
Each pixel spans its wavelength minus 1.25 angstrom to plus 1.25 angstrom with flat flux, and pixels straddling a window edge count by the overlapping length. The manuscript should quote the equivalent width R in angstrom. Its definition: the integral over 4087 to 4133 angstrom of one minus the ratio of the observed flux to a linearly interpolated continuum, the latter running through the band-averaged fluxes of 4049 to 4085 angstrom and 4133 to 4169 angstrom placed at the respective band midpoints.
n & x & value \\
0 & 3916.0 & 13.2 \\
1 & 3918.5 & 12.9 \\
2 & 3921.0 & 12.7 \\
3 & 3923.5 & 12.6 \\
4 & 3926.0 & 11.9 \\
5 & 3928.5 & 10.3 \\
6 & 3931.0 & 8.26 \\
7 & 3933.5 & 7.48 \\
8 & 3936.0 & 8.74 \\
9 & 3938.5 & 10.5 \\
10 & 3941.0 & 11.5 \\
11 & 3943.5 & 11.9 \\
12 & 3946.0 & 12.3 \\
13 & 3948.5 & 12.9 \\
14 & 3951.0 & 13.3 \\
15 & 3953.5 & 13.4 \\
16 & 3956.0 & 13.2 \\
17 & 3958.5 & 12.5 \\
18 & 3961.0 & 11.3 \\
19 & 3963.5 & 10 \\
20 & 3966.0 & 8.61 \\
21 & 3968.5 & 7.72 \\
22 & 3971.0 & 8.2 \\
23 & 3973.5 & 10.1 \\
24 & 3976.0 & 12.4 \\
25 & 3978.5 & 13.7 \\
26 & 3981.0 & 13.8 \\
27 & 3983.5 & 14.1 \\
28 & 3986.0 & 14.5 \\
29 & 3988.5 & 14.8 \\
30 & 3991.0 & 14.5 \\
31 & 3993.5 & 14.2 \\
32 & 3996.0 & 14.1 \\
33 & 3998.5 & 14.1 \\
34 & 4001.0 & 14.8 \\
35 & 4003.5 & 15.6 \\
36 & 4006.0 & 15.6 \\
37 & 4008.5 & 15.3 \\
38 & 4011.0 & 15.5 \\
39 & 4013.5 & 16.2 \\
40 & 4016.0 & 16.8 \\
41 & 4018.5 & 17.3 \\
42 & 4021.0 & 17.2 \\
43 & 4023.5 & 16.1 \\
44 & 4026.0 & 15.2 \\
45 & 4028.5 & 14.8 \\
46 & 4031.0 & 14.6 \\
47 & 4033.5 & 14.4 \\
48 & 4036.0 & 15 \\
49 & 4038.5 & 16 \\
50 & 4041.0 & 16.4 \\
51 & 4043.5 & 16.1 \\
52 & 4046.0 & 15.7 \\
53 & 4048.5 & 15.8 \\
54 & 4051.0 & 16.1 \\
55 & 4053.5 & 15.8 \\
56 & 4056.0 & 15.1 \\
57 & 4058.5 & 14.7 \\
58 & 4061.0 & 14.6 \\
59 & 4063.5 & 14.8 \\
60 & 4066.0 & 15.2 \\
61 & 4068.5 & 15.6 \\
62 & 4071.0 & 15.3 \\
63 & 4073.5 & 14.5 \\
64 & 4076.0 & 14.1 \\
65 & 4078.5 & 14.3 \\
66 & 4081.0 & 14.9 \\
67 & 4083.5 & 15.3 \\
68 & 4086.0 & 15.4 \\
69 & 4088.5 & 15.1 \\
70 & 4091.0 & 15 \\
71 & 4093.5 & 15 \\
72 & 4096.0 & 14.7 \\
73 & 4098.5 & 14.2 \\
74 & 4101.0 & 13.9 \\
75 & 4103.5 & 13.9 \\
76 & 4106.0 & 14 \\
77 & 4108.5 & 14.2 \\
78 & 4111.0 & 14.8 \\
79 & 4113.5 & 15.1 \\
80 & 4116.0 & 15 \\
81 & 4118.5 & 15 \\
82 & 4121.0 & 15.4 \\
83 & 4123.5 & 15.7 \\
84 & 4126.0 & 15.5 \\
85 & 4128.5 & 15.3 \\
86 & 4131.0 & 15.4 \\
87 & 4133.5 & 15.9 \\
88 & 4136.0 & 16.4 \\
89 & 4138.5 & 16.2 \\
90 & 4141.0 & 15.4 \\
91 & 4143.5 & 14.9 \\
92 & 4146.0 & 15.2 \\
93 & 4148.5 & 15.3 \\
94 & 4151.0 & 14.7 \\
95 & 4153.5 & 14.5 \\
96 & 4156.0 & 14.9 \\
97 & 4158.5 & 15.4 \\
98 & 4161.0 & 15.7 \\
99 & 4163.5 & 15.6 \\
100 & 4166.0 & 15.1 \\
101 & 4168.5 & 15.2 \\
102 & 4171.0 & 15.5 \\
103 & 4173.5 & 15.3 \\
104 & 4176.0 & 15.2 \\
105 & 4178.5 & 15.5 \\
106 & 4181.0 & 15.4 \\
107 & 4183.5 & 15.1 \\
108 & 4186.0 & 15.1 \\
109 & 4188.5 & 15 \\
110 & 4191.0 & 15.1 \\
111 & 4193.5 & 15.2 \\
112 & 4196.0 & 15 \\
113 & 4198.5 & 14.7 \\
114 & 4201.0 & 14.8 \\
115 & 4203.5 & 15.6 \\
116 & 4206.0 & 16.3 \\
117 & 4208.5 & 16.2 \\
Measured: 1.0 angstrom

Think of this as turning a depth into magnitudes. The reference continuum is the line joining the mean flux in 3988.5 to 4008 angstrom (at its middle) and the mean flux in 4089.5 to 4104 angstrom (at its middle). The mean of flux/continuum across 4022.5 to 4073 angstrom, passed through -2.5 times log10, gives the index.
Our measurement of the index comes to -0.05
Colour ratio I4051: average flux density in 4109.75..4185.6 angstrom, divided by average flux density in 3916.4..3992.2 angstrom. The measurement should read 1.31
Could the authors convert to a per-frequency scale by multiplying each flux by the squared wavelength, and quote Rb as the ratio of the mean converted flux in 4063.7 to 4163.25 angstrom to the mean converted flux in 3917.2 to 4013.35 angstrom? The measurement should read 1.3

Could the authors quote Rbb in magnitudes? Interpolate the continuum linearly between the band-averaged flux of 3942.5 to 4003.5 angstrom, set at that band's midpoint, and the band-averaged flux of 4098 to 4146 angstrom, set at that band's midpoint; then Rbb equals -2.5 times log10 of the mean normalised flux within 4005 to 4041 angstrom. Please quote -0.17 mag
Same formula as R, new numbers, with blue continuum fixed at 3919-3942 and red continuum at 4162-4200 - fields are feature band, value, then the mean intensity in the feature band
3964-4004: -4.1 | 12.7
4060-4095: -4.4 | 14.9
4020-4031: -3.0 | 15.7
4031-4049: -4.3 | 15.5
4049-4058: -2.0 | 15.6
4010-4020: -3.6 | 16.5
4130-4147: -1.5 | 15.6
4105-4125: -1.4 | 14.9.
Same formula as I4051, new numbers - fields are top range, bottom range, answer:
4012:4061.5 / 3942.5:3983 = 1.35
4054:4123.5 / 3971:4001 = 1.10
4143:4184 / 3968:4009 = 1.13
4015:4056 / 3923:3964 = 1.40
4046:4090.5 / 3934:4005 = 1.22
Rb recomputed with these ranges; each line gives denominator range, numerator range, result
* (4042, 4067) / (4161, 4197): 1.05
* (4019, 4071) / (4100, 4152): 1.02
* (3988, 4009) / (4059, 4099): 1.05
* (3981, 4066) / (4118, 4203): 1.07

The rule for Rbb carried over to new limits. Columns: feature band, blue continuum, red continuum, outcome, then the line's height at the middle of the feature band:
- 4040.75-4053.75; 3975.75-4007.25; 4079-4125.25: -0.097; 14.6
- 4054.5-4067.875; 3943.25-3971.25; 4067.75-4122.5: -0.076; 13.9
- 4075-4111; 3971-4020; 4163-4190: 0.022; 14.9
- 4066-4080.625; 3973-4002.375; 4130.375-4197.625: -0.018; 14.6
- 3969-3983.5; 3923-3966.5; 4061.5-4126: 0.029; 11.9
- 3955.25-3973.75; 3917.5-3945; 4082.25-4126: 0.142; 11.6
